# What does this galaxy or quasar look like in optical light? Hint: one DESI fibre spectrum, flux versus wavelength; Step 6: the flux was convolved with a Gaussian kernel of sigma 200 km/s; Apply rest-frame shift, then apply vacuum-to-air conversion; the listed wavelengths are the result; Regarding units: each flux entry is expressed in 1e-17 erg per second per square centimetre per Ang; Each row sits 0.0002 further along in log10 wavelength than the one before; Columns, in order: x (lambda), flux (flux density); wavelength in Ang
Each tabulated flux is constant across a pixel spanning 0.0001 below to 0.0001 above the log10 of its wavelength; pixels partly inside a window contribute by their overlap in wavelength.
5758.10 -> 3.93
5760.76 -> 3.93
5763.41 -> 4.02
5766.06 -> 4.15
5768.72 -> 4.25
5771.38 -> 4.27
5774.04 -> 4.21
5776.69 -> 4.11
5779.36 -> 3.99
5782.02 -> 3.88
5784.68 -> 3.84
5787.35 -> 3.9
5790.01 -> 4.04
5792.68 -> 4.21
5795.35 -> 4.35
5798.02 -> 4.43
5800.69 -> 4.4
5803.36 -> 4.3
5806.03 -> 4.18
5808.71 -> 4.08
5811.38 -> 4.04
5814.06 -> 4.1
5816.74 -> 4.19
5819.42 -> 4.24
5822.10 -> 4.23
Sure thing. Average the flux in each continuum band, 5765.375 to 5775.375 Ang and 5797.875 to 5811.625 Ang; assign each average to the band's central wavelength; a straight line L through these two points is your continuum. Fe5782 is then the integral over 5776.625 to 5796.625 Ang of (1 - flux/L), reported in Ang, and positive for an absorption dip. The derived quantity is 0.9 Ang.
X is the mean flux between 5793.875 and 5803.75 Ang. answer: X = 4.37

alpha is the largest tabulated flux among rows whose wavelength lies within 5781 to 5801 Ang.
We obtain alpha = 4.43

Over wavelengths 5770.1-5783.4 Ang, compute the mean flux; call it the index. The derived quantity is 4.09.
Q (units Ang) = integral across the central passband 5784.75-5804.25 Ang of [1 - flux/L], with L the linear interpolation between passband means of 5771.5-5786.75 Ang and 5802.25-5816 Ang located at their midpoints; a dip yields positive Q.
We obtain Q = -0.6 Ang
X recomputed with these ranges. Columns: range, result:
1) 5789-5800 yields 4.27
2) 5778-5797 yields 4.04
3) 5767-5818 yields 4.15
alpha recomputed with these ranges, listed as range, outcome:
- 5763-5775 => 4.27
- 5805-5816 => 4.18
